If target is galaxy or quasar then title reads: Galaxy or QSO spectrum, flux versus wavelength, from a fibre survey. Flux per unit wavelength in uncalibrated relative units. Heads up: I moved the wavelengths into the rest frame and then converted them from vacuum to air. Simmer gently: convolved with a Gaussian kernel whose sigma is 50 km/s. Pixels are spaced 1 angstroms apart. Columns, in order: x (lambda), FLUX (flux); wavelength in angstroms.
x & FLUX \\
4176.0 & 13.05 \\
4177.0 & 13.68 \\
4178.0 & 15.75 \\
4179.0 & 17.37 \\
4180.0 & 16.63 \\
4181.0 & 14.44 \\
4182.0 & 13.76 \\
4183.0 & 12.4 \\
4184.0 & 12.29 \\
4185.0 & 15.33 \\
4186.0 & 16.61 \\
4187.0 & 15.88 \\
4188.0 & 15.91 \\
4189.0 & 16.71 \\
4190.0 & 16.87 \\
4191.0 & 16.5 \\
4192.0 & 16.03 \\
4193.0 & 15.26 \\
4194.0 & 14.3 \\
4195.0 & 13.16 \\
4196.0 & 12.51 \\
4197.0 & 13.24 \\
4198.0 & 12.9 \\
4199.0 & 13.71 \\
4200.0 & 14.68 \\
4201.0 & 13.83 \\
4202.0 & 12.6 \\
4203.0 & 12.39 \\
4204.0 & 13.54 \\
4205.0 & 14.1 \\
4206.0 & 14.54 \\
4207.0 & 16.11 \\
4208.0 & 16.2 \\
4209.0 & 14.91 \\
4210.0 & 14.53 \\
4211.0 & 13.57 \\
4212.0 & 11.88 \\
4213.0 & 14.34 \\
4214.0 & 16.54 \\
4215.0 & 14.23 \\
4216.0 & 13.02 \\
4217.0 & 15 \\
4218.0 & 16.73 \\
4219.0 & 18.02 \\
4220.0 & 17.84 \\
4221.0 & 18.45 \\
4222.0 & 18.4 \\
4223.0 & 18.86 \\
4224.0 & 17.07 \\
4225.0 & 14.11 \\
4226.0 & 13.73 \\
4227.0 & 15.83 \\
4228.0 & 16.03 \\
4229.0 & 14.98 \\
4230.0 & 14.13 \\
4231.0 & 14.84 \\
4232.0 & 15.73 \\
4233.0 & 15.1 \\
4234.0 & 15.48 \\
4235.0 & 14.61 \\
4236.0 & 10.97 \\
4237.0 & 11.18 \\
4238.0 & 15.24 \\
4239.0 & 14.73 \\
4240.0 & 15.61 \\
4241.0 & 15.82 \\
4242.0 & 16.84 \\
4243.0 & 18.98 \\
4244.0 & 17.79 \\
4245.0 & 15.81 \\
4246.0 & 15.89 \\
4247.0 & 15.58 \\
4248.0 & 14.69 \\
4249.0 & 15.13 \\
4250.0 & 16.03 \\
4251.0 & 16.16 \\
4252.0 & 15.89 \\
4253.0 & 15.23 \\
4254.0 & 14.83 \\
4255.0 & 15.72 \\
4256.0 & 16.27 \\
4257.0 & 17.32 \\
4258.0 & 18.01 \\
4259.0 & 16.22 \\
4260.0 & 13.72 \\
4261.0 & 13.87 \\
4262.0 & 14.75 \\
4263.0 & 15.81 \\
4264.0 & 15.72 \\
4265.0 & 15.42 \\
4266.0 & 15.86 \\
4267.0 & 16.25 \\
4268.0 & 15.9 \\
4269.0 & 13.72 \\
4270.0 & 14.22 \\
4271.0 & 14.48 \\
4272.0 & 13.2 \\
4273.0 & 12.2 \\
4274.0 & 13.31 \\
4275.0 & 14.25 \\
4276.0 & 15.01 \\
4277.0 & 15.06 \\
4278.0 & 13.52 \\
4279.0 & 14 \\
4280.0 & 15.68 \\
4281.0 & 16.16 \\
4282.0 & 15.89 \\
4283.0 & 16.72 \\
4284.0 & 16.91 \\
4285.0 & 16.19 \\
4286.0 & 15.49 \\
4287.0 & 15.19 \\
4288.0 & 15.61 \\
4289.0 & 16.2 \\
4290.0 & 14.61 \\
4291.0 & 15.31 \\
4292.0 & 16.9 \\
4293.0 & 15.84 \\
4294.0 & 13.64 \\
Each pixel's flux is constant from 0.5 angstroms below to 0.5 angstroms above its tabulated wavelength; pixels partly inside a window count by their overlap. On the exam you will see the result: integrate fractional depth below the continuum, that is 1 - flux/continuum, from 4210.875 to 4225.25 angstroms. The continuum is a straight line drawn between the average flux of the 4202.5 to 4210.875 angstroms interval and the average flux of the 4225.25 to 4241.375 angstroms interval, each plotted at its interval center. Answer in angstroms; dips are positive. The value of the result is -1.4 angstroms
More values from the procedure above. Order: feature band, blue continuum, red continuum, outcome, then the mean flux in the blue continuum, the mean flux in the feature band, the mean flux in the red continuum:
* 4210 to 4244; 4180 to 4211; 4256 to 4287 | -1.4 angstroms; 14.5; 15.4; 15.2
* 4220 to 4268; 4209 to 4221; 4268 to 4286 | -2.1 angstroms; 15.2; 15.7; 14.8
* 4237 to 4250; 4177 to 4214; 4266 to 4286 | -0.9 angstroms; 14.6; 15.8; 14.9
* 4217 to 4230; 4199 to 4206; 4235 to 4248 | -1.8 angstroms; 13.6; 16.5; 15.3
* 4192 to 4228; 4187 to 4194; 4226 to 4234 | 1.6 angstroms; 16.1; 14.9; 15.2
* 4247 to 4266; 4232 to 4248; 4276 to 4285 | -0.3 angstroms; 15.3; 15.6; 15.5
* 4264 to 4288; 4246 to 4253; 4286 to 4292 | 0.8 angstroms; 15.6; 15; 15.5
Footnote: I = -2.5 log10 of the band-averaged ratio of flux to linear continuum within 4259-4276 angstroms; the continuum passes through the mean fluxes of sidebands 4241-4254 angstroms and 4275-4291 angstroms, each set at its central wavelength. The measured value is 0.08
